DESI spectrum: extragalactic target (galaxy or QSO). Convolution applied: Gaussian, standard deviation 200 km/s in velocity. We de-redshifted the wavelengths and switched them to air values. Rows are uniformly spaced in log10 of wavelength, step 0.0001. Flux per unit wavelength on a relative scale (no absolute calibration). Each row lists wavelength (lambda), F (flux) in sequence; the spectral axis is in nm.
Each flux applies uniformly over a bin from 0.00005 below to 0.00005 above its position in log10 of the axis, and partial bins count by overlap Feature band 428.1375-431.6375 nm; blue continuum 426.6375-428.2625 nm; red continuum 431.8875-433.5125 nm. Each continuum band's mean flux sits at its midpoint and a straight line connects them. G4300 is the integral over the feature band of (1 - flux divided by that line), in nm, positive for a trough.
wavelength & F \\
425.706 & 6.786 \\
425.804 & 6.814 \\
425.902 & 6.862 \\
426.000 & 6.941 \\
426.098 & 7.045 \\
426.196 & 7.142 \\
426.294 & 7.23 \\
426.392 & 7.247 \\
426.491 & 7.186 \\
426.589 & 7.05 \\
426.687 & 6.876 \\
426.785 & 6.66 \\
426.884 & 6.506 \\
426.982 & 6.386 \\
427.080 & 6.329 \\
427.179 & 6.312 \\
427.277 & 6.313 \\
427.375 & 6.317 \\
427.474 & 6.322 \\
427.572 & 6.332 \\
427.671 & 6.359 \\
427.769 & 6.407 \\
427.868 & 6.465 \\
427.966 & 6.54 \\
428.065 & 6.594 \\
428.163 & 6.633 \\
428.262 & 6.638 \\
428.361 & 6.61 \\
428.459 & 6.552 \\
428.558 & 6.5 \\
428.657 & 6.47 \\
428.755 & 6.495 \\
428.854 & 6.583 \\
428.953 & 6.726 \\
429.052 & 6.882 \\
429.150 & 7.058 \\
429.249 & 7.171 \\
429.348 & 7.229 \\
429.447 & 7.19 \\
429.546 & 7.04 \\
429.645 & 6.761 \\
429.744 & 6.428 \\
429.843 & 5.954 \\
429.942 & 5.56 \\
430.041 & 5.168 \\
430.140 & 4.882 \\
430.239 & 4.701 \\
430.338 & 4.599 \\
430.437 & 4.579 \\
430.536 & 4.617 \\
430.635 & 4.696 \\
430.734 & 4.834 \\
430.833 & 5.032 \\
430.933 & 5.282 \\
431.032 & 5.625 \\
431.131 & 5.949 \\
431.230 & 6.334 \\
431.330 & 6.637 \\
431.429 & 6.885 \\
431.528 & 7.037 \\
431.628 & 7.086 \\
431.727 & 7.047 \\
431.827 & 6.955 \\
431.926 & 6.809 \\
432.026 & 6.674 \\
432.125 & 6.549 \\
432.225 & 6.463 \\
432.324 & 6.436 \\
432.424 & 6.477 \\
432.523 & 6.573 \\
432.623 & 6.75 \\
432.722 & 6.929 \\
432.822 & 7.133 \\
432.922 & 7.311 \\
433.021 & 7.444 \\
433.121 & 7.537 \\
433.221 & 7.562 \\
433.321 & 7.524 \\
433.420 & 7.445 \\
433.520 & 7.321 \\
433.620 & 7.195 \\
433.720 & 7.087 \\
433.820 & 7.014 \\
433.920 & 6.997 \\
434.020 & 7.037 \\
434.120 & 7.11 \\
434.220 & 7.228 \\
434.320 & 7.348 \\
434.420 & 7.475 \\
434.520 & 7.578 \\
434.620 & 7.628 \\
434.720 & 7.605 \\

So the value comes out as 0.31 nm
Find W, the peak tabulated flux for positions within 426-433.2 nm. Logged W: 7.537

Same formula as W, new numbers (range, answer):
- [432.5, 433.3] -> 7.562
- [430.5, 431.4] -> 6.637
